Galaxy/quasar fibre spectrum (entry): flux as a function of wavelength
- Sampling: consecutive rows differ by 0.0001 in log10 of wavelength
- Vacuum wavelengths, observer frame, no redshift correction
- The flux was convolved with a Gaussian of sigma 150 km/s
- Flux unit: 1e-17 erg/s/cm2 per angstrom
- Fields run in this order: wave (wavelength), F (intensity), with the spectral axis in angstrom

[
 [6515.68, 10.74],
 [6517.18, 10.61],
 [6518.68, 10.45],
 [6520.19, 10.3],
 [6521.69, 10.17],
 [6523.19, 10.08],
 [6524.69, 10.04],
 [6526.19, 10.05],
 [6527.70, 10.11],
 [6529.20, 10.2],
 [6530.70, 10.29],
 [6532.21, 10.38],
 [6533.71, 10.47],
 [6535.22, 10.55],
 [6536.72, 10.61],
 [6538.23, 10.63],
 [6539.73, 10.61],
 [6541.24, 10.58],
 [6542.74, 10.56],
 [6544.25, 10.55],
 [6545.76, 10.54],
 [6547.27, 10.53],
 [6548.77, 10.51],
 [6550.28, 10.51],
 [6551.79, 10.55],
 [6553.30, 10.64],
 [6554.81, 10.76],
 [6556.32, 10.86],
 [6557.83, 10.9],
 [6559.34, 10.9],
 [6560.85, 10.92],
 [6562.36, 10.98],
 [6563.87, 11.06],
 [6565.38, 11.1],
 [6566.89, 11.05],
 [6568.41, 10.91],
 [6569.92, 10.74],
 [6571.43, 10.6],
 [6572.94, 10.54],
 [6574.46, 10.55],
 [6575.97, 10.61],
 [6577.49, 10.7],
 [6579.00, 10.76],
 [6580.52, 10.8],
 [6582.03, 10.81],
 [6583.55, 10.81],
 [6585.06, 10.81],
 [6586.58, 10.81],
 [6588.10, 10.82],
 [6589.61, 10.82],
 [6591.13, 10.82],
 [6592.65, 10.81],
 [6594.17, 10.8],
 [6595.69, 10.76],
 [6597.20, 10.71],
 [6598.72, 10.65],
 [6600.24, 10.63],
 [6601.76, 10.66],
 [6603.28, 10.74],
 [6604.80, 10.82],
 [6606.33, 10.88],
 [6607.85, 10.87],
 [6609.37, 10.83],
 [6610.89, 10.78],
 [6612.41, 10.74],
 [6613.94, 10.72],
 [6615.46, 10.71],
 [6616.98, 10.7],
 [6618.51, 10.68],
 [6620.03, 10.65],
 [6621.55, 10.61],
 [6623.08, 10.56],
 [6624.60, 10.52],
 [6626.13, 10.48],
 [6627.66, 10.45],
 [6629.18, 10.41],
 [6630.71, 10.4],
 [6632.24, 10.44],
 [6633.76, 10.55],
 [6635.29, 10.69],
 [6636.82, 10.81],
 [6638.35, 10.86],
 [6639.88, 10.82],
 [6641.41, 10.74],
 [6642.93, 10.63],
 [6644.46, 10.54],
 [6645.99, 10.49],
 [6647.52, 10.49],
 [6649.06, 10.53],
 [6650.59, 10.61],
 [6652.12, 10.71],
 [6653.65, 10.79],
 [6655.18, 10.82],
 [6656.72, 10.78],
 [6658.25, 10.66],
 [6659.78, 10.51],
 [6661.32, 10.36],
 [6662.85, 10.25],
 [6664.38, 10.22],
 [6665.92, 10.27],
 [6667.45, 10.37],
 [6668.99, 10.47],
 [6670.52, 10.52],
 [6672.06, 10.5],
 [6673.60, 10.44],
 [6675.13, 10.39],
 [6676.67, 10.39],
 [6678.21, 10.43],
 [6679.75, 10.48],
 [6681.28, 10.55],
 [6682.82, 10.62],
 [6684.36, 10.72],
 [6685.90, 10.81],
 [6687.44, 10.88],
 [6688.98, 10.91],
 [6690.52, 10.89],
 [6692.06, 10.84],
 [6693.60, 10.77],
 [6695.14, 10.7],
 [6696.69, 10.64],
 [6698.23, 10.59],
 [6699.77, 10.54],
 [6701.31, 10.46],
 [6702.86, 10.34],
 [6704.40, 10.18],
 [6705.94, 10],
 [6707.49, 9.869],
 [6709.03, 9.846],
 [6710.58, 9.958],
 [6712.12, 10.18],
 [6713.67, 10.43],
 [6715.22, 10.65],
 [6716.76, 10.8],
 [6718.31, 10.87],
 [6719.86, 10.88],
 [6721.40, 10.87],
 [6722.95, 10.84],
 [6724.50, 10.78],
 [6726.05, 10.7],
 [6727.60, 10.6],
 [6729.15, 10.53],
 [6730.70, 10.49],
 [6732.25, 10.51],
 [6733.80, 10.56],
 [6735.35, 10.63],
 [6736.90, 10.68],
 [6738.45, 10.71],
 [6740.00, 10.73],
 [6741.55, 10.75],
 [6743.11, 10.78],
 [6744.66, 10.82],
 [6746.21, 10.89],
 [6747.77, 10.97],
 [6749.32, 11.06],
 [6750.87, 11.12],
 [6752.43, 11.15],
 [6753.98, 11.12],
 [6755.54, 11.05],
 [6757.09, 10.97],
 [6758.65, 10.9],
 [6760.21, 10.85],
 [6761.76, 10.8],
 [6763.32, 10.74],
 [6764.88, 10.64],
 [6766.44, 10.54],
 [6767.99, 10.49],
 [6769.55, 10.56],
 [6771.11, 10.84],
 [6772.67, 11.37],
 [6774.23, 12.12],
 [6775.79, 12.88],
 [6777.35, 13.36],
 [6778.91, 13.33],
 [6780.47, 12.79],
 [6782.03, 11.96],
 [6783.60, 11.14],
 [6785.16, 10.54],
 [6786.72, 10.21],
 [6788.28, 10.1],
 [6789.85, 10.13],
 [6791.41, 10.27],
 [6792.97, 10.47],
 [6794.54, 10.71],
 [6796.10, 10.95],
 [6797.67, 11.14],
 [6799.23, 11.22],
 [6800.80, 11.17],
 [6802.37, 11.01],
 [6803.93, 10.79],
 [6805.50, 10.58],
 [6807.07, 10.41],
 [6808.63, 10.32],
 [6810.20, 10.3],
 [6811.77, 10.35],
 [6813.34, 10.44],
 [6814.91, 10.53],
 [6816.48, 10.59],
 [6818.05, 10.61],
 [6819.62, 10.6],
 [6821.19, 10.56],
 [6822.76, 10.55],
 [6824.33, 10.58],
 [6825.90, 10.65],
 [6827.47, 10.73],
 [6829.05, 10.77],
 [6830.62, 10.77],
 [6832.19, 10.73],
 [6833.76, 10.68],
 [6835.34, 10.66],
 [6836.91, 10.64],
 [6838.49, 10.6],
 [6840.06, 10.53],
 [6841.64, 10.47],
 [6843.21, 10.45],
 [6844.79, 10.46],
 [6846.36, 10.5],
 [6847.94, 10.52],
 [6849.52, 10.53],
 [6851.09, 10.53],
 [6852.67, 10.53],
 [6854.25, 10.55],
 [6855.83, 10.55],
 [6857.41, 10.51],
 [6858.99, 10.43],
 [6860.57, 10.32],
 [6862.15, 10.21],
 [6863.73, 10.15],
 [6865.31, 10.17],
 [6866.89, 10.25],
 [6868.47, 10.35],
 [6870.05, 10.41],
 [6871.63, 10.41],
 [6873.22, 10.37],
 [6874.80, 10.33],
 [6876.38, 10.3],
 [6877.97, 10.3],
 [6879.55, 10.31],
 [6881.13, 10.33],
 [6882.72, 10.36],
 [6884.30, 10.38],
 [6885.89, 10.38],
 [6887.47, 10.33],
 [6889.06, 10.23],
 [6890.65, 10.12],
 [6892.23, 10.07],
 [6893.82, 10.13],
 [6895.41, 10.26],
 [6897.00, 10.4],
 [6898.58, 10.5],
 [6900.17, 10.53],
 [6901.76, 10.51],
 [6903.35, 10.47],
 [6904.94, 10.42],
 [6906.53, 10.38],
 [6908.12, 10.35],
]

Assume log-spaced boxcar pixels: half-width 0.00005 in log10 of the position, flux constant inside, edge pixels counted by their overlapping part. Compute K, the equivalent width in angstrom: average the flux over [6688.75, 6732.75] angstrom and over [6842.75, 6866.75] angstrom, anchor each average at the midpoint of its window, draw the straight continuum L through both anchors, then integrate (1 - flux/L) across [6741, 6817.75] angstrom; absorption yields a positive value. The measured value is -3.7 angstrom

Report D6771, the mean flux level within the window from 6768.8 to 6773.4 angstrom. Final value 10.9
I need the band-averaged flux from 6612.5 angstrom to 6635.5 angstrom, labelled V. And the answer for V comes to 10.6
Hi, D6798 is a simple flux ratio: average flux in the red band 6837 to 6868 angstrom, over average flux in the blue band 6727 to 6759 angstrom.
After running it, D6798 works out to 1.0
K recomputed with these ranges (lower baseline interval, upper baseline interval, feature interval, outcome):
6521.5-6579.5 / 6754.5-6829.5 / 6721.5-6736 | 0.3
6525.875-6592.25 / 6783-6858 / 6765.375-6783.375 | -2.0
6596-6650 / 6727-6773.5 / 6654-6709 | 1.1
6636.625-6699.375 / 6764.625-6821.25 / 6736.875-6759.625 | -0.2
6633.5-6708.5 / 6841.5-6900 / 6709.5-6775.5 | -1.9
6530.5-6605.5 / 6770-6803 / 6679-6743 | 3.0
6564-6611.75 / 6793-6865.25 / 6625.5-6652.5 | 0.4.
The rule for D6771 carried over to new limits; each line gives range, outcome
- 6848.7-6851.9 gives 10.5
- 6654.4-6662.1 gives 10.6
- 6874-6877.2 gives 10.3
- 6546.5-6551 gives 10.5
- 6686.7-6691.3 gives 10.9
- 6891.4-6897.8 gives 10.2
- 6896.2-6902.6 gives 10.5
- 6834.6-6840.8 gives 10.6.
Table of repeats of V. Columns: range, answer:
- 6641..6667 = 10.6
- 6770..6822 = 11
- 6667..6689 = 10.6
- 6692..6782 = 10.9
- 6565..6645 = 10.7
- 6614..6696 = 10.6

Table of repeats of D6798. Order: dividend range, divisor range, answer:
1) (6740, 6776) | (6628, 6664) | 1.04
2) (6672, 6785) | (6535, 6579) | 1.01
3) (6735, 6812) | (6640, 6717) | 1.05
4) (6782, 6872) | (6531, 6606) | 0.99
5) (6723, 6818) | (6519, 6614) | 1.02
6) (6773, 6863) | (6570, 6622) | 1.01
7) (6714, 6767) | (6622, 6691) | 1.02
